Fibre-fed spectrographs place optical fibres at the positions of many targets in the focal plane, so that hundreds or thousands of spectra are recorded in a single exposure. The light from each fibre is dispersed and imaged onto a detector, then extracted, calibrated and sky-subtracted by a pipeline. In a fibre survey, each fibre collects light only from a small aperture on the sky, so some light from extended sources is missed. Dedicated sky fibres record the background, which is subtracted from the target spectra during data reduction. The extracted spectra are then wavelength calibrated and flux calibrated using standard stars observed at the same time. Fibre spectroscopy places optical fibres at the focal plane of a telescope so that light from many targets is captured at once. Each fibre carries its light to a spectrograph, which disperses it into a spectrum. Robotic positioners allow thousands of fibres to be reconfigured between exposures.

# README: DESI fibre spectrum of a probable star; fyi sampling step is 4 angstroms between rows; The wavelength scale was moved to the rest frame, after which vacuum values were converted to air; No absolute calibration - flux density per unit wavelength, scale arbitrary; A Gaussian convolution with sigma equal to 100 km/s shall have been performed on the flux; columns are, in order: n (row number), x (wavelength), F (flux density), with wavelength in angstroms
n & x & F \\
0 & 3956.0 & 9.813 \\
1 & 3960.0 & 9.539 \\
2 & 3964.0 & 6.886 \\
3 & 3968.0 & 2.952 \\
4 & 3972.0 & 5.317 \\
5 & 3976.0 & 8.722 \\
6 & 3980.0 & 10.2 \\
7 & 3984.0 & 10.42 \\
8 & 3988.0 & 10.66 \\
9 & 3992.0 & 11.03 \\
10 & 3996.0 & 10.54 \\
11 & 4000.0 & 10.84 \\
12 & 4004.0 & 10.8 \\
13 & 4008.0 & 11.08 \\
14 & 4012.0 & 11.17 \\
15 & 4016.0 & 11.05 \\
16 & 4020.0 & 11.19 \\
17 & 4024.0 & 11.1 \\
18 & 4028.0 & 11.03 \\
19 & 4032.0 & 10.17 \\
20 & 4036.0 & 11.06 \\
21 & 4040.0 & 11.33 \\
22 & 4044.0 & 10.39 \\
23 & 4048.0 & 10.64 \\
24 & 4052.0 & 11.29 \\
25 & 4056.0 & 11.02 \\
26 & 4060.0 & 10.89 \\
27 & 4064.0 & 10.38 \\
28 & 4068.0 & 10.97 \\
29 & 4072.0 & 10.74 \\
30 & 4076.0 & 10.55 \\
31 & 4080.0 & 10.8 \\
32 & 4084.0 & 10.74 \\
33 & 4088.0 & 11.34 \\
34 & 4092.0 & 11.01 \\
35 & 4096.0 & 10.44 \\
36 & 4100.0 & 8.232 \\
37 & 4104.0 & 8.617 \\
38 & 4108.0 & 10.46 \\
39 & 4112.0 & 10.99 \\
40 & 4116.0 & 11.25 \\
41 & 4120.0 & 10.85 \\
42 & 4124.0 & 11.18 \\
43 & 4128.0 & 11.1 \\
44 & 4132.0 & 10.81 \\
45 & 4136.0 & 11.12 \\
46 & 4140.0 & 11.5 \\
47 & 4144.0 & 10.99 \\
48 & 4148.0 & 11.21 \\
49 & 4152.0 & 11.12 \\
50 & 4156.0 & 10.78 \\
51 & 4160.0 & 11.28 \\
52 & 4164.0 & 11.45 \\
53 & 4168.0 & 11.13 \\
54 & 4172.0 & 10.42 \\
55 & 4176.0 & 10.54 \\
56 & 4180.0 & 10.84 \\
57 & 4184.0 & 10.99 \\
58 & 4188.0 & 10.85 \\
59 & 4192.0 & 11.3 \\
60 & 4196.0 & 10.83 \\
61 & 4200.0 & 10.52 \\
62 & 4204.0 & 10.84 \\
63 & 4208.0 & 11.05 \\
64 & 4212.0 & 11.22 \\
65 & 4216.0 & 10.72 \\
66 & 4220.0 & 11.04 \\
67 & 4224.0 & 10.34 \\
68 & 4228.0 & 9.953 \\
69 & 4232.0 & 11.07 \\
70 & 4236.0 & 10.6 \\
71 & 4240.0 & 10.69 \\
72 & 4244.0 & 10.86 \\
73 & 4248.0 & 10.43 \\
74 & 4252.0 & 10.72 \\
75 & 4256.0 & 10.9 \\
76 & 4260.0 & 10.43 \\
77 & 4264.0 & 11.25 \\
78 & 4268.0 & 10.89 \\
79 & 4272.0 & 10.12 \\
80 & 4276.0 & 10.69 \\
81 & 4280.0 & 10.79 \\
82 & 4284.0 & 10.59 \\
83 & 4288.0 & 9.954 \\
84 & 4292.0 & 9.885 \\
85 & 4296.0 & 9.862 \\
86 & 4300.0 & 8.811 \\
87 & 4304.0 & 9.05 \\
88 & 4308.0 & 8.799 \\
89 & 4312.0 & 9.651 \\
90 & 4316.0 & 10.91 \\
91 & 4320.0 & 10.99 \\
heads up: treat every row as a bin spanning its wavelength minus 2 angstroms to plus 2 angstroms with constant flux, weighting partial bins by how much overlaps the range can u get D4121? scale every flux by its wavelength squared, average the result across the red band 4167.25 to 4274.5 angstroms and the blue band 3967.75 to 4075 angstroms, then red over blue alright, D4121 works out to 1.1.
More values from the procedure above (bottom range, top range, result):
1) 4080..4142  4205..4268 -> 1.07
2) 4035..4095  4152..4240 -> 1.06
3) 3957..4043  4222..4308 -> 1.19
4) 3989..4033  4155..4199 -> 1.09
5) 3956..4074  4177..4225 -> 1.18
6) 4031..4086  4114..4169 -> 1.07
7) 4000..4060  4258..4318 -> 1.05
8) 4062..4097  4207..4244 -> 1.07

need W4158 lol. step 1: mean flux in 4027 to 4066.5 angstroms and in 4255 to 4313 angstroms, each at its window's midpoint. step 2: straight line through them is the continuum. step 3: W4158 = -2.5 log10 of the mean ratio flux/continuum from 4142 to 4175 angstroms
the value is -0.06 mag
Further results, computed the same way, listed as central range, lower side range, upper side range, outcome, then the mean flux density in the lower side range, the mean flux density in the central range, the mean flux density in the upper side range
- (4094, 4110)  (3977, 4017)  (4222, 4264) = 0.13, 10.7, 9.44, 10.6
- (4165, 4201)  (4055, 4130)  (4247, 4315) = -0.05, 10.6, 10.9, 10.2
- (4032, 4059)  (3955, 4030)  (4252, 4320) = -0.12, 9.7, 10.9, 10.2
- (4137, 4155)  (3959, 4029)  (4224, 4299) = -0.10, 9.68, 11.2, 10.5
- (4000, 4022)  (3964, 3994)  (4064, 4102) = -0.22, 8.37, 11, 10.5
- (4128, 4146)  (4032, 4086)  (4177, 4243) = -0.03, 10.8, 11.1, 10.8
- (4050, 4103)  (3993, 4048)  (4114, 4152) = 0.04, 10.9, 10.6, 11.1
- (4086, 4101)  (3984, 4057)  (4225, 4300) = 0.04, 10.9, 10.4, 10.5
